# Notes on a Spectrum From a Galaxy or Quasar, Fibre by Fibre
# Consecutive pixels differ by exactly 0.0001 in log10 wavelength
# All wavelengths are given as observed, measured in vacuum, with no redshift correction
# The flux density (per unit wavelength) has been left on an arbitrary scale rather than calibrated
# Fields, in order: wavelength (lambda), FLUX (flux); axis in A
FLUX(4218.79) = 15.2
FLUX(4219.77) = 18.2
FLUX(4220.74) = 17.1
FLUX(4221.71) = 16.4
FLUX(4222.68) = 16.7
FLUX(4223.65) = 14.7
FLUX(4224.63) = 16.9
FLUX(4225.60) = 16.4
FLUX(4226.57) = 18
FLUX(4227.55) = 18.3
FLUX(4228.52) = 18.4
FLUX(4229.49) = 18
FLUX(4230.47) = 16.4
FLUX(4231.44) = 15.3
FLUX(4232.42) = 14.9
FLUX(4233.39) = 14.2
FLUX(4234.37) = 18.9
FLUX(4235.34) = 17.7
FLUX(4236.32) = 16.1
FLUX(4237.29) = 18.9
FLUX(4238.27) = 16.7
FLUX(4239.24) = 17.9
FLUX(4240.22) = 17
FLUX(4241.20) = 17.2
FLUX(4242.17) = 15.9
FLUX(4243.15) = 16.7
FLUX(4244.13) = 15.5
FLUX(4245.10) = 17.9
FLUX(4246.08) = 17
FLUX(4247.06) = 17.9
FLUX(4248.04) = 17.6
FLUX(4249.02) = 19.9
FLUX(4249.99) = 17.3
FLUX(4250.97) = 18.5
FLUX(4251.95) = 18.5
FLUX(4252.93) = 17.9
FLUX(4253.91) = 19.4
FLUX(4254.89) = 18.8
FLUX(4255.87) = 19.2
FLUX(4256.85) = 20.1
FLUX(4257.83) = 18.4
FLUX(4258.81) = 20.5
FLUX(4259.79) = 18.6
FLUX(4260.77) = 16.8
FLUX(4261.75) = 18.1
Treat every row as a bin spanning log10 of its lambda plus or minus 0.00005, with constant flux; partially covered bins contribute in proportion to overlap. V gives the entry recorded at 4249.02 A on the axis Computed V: 19.9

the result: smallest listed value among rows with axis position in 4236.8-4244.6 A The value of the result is 15.5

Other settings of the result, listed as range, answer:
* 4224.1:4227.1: 16.4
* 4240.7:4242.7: 15.9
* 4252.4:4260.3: 17.9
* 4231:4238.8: 14.2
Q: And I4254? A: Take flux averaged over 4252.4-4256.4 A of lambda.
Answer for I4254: 18.8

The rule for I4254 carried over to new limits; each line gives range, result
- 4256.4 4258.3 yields 19.2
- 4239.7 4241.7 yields 17.1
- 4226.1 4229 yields 18.2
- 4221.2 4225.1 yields 16.2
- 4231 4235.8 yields 16.2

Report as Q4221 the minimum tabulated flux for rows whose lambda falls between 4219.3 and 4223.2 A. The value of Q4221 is 16.4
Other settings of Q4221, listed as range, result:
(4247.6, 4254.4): 17.3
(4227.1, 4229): 18.3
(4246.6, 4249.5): 17.6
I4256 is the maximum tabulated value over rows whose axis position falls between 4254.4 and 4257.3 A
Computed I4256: 20.1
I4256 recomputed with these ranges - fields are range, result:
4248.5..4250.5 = 19.9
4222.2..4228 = 18.3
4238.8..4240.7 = 17.9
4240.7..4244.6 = 17.2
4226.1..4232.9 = 18.4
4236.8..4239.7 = 18.9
